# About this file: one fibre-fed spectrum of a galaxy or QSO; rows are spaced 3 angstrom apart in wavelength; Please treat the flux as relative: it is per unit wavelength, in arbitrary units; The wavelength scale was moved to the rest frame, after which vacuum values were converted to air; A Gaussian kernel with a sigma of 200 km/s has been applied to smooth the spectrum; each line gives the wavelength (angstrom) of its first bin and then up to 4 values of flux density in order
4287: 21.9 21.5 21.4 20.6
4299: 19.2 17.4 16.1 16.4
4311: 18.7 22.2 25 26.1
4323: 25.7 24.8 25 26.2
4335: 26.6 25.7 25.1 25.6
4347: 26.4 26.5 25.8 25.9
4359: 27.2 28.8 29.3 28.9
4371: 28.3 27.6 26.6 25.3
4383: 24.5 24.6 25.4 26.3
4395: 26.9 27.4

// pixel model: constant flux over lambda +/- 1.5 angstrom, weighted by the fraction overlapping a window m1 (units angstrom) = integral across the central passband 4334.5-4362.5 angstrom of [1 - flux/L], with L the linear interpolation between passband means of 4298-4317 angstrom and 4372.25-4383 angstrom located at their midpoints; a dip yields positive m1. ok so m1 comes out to -3.75 angstrom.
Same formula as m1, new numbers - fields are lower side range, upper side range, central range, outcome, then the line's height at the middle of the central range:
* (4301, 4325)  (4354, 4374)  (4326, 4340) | -1.14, 23.8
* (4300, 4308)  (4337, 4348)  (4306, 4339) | -4.05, 21.1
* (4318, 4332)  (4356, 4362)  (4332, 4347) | 0.22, 26.2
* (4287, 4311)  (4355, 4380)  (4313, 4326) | -1.89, 21.7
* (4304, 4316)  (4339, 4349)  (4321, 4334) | -1.86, 22.3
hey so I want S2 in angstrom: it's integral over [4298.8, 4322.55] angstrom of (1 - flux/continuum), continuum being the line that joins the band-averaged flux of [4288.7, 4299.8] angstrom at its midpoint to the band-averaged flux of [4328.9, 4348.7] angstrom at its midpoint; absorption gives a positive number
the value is 2.40 angstrom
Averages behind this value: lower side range 20.8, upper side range 25.9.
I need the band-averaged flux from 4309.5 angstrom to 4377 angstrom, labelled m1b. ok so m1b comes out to 26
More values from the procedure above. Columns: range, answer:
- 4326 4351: 25.8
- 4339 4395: 26.6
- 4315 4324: 25.4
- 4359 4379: 28.1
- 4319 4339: 25.7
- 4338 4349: 25.7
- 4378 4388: 24.9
